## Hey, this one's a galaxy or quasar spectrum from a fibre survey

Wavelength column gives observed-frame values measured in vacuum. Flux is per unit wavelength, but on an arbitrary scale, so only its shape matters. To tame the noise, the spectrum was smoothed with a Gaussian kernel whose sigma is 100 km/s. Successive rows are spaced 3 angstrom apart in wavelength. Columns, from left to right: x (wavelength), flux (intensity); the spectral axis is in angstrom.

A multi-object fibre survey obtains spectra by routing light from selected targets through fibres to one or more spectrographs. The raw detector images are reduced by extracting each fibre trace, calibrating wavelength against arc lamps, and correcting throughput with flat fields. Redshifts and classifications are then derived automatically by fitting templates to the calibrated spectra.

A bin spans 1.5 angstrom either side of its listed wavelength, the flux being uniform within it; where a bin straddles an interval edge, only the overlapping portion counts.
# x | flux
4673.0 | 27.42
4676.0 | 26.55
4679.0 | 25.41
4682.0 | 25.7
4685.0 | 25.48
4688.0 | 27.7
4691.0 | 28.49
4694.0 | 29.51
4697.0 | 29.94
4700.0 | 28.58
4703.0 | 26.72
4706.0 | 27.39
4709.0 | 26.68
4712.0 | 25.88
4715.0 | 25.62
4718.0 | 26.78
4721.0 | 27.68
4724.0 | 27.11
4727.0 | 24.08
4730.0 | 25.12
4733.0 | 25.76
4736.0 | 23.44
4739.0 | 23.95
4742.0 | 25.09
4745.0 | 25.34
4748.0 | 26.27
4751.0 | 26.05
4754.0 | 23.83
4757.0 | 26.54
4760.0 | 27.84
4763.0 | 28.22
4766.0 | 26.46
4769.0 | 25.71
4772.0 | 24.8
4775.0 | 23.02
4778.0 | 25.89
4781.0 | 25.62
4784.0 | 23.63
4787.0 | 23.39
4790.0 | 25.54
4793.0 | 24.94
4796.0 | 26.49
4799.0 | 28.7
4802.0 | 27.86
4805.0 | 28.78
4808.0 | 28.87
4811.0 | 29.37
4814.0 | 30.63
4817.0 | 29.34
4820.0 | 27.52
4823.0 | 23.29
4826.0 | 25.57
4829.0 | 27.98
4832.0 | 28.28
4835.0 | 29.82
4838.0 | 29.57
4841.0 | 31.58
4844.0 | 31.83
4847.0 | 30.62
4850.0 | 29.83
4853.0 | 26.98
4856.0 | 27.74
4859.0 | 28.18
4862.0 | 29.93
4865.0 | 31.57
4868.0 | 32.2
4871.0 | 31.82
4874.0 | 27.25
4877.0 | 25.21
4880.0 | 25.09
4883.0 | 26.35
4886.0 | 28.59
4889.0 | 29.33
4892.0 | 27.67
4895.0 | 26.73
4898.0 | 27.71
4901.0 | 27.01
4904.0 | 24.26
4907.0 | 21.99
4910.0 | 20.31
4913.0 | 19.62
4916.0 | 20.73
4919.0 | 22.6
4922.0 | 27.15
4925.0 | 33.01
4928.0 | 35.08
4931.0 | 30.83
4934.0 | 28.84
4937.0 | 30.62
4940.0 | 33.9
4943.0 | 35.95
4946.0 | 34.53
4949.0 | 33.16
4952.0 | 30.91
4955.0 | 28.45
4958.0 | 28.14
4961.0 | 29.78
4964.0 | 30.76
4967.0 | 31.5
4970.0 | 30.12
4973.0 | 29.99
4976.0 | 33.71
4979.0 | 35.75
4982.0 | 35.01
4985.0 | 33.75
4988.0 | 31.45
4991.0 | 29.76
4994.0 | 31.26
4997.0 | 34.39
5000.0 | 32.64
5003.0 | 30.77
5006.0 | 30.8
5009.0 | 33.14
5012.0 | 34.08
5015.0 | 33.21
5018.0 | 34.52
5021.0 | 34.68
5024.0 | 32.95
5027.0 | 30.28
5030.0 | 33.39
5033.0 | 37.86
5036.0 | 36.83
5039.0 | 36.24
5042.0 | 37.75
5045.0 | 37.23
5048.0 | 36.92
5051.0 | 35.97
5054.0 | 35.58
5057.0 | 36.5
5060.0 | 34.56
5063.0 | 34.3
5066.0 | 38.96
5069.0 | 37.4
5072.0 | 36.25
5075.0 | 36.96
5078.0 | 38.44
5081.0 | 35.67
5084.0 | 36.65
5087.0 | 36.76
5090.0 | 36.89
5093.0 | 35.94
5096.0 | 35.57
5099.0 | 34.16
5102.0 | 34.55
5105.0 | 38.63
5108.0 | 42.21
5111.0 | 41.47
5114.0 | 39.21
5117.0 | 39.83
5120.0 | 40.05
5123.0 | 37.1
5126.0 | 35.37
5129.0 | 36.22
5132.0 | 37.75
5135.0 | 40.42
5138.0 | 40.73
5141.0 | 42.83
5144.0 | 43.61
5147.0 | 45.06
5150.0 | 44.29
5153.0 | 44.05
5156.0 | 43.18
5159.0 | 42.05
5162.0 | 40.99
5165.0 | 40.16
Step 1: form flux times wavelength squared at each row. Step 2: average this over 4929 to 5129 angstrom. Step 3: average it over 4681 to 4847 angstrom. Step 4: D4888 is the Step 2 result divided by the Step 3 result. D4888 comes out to 1.4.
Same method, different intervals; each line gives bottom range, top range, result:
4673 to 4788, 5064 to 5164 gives 1.75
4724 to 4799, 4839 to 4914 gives 1.14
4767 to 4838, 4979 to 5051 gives 1.38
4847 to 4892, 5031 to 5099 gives 1.38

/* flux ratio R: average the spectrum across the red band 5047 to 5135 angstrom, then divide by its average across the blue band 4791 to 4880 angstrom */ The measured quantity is 1.30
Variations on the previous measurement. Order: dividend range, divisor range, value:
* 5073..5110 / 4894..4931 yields 1.44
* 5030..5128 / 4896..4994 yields 1.25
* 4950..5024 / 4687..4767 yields 1.21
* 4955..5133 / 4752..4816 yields 1.32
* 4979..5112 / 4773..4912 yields 1.29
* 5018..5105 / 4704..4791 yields 1.40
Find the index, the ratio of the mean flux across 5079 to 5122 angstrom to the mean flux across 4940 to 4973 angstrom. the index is 1.20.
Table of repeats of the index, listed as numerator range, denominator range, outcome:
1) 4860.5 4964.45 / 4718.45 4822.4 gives 1.08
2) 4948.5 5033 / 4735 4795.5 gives 1.27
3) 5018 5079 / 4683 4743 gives 1.35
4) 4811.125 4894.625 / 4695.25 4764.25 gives 1.09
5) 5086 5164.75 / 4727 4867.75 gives 1.46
